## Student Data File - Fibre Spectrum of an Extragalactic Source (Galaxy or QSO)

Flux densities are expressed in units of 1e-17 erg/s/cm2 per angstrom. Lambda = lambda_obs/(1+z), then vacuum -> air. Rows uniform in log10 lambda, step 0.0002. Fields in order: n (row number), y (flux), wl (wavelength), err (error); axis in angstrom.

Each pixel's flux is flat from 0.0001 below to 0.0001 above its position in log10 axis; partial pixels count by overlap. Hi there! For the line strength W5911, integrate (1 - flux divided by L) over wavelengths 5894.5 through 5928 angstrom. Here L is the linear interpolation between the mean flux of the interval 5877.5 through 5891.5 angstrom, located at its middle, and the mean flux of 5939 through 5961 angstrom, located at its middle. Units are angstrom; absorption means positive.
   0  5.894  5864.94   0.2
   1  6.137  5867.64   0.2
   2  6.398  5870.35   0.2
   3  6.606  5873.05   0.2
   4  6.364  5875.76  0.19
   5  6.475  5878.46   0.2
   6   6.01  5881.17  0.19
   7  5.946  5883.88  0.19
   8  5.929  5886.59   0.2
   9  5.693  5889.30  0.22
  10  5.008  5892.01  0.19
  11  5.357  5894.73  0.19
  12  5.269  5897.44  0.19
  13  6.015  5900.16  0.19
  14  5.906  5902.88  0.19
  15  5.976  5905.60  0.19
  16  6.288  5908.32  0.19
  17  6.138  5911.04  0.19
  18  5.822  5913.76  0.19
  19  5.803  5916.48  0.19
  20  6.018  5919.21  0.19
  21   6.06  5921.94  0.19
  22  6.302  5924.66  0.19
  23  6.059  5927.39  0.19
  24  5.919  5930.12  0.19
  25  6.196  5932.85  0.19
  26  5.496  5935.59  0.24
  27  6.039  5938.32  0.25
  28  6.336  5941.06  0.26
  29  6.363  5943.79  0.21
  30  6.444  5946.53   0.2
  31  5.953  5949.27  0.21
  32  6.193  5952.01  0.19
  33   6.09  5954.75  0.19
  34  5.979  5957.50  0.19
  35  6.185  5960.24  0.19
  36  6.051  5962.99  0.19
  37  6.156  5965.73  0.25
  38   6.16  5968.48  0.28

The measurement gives 0.6 angstrom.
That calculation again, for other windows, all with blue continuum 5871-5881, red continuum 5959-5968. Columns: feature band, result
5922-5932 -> 0.3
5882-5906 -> 2.6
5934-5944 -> 0.3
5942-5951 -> -0.1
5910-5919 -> 0.5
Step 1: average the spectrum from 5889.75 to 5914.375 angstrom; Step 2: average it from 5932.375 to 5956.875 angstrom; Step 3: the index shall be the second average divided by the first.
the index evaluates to 1.1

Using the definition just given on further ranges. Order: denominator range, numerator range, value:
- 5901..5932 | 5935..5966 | 1.02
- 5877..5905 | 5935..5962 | 1.06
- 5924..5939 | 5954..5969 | 1.02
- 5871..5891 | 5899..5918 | 0.98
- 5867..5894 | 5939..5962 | 1.02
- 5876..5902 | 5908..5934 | 1.05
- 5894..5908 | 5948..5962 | 1.05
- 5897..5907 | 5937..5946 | 1.07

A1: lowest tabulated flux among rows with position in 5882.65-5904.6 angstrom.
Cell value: 5.008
